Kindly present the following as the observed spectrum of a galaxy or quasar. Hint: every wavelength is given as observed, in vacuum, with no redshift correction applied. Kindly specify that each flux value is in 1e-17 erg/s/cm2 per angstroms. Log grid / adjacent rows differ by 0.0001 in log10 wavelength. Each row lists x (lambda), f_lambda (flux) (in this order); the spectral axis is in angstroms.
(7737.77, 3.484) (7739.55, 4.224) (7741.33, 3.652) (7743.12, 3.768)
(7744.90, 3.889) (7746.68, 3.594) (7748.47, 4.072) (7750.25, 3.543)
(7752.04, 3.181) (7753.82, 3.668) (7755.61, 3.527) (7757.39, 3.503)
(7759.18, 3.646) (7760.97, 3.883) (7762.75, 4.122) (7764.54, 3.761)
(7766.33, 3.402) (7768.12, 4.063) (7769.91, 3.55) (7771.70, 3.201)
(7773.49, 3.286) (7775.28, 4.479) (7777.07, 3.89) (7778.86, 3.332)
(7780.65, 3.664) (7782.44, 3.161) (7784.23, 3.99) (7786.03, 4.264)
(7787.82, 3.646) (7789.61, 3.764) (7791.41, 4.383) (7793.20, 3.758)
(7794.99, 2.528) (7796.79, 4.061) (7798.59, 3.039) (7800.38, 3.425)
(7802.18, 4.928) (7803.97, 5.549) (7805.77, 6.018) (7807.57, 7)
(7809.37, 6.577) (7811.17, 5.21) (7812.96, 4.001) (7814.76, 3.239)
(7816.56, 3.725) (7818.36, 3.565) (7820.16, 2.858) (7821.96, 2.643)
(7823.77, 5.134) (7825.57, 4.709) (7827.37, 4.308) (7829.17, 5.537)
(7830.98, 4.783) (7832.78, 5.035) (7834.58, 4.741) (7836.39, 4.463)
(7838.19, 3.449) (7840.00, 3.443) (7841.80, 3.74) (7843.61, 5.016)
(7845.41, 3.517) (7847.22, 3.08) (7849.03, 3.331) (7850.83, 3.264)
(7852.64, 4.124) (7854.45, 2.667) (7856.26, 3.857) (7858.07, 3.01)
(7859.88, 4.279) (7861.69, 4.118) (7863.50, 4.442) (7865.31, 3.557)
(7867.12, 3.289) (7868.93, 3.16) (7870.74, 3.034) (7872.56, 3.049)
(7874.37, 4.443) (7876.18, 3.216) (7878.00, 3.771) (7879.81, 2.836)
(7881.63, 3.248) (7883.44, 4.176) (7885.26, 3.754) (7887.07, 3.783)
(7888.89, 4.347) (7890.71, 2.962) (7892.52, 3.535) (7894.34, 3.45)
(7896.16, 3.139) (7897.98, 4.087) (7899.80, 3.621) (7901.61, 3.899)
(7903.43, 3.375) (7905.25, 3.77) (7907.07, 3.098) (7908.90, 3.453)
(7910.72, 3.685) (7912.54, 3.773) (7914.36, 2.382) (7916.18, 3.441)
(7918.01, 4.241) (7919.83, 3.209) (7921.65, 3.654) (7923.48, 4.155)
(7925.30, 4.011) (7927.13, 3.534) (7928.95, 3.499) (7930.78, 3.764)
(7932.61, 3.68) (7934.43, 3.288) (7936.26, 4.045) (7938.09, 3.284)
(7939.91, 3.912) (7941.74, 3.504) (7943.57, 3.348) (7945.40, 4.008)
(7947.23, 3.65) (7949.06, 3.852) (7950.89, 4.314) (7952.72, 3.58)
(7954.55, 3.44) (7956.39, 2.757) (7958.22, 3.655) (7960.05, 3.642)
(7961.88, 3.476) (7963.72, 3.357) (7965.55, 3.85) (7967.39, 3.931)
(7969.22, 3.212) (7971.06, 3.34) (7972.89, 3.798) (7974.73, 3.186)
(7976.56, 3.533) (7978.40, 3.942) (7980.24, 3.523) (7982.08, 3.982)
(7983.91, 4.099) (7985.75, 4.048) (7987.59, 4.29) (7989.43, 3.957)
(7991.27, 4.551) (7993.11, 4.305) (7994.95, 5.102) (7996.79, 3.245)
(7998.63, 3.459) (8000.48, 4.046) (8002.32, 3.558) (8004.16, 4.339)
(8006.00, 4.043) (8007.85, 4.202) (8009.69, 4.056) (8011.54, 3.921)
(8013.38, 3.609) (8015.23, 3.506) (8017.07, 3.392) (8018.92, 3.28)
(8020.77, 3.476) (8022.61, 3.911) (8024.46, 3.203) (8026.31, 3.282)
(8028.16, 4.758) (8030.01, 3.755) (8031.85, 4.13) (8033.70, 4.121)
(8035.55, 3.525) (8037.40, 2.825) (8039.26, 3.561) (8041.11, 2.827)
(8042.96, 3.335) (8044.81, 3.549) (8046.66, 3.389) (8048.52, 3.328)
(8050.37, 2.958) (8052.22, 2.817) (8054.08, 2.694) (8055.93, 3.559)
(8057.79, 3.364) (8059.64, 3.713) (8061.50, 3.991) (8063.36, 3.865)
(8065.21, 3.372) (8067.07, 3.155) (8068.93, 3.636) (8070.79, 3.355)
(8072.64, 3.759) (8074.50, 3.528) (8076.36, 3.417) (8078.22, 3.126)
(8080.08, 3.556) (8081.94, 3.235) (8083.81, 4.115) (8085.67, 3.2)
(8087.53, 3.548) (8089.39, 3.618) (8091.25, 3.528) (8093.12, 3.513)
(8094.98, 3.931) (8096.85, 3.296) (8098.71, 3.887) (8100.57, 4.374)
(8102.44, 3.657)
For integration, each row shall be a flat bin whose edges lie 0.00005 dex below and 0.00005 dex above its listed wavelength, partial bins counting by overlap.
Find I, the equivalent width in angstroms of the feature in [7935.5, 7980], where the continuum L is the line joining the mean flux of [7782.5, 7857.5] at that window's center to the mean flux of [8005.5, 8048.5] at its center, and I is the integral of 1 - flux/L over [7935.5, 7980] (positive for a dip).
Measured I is 2.2 angstroms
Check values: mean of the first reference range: 4.14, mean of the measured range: 3.61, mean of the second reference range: 3.63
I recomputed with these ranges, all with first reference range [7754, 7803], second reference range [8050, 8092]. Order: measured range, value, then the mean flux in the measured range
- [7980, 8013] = -5.0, 4.04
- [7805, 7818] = -4.8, 5.04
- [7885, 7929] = 0.0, 3.59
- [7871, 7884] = 0.5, 3.49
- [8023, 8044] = -0.6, 3.58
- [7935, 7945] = -0.2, 3.63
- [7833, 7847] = -1.5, 4.05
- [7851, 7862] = 0.0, 3.62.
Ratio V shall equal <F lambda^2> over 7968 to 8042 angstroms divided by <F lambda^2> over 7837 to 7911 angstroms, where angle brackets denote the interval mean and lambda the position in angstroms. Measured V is 1.09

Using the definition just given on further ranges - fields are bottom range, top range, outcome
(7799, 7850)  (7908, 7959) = 0.85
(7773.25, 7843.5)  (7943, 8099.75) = 0.91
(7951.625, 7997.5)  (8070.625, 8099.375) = 0.97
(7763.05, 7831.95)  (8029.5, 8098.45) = 0.90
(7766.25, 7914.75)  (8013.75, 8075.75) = 0.95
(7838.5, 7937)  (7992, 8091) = 1.04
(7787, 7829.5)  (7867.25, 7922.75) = 0.84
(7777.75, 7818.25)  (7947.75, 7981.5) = 0.88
